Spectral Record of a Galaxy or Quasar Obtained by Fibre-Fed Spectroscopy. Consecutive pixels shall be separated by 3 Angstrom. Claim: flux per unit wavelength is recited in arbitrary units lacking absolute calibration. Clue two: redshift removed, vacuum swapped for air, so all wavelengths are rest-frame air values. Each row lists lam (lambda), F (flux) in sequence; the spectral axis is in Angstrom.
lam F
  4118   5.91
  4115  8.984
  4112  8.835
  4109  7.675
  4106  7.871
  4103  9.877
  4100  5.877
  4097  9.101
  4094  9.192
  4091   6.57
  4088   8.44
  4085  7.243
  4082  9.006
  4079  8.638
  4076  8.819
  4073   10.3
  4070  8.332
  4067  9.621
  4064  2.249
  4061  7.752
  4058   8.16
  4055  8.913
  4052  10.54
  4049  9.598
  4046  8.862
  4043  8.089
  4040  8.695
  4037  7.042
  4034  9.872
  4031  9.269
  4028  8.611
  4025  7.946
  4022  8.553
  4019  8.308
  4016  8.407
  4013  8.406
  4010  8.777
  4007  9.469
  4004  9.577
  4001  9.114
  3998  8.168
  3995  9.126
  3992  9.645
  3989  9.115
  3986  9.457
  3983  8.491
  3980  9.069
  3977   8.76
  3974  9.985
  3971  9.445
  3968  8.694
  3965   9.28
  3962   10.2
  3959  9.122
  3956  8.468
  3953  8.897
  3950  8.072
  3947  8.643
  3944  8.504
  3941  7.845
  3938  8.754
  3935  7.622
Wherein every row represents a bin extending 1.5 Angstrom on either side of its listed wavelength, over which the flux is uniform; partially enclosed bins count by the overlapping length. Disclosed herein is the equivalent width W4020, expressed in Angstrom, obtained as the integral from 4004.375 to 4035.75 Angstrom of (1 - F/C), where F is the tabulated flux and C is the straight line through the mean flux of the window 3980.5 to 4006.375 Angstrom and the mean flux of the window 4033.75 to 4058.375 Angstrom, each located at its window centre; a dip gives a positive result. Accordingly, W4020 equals 0.7 Angstrom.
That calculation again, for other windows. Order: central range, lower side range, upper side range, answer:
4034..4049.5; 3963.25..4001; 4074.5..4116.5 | 0.3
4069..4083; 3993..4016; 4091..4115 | -1.0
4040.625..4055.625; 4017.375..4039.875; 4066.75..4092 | -1.2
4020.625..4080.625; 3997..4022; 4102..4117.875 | 0.8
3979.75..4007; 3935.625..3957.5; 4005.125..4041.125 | -1.8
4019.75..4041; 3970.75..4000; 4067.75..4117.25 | 0.6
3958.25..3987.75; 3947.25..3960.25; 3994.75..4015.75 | -1.8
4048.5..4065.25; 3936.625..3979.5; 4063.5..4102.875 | 1.0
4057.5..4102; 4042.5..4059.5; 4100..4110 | 3.1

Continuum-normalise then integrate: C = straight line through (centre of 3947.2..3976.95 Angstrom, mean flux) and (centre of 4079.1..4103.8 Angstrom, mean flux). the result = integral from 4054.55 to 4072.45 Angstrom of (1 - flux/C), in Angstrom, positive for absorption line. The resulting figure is 1.7 Angstrom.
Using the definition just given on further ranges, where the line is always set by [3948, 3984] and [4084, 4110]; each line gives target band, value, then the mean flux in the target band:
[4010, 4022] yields 0.3 Angstrom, 8.45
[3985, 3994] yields -0.5 Angstrom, 9.39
